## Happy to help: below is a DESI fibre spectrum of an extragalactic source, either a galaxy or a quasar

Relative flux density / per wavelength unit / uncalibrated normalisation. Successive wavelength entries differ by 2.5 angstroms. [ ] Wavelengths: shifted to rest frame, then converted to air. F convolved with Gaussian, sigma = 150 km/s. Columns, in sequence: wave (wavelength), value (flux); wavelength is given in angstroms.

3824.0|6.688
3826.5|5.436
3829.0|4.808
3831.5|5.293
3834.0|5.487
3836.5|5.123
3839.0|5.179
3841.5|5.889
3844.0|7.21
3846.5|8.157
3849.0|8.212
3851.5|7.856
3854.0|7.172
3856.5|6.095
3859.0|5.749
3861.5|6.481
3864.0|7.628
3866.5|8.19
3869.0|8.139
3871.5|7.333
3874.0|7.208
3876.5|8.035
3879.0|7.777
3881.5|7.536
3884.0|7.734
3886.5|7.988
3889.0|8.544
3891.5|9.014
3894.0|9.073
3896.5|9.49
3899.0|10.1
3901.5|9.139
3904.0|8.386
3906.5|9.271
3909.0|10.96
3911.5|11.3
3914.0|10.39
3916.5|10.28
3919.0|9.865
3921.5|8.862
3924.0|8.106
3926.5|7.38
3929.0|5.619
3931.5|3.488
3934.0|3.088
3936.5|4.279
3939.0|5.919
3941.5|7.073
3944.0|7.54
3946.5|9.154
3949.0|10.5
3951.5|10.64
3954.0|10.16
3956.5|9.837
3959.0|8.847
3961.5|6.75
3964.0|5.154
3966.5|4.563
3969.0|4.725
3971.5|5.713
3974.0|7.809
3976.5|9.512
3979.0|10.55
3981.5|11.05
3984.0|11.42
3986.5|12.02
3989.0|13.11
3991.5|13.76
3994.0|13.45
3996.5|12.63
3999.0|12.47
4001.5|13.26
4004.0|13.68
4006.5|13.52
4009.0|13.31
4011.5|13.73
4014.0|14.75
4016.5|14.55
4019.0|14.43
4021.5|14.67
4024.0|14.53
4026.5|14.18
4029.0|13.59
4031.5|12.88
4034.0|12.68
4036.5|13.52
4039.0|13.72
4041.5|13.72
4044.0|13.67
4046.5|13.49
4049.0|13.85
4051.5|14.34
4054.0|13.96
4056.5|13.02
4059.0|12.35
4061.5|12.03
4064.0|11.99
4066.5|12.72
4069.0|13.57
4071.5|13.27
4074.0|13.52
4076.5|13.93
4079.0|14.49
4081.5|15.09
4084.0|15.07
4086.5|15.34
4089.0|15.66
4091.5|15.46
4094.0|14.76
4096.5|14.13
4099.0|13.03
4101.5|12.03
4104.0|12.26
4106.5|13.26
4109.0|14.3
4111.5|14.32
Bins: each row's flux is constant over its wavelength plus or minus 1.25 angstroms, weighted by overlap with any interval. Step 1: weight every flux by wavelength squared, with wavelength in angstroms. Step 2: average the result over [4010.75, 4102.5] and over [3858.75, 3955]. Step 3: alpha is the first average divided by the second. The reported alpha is 1.8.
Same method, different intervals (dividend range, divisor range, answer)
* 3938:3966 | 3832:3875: 1.26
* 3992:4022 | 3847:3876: 2.01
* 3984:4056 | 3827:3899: 2.02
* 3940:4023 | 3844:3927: 1.34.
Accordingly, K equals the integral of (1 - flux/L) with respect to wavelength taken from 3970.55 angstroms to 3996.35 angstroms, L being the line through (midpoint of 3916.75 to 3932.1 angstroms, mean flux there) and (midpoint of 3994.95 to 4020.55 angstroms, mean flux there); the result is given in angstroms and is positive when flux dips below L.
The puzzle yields 2.1 angstroms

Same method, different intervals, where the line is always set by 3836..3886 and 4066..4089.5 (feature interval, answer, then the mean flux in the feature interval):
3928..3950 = 7.95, 6.26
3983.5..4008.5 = -3.00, 13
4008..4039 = -3.52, 13.9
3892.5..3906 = -1.30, 9.24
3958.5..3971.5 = 5.84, 5.82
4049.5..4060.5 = 0.08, 13.4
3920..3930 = 1.79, 7.6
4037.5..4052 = -0.63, 13.8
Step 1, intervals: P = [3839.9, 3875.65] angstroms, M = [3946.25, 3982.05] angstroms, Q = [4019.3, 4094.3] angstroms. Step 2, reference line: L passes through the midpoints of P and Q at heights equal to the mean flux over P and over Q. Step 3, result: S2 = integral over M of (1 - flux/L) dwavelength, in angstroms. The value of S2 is 8.2 angstroms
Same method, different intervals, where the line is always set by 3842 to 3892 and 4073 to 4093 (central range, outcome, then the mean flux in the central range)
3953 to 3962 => 1.32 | 9.04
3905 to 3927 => -1.15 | 9.66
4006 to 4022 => -2.08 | 14.1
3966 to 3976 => 4.52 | 6.07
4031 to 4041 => -0.01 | 13.3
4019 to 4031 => -1.21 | 14.2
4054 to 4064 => 1.02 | 12.6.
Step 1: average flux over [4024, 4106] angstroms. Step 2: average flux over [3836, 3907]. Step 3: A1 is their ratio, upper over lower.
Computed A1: 1.8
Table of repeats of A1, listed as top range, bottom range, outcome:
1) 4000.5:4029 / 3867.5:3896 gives 1.74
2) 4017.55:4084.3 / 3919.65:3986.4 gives 1.77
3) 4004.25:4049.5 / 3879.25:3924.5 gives 1.50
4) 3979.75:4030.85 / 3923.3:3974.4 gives 1.93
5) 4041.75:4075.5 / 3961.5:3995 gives 1.42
